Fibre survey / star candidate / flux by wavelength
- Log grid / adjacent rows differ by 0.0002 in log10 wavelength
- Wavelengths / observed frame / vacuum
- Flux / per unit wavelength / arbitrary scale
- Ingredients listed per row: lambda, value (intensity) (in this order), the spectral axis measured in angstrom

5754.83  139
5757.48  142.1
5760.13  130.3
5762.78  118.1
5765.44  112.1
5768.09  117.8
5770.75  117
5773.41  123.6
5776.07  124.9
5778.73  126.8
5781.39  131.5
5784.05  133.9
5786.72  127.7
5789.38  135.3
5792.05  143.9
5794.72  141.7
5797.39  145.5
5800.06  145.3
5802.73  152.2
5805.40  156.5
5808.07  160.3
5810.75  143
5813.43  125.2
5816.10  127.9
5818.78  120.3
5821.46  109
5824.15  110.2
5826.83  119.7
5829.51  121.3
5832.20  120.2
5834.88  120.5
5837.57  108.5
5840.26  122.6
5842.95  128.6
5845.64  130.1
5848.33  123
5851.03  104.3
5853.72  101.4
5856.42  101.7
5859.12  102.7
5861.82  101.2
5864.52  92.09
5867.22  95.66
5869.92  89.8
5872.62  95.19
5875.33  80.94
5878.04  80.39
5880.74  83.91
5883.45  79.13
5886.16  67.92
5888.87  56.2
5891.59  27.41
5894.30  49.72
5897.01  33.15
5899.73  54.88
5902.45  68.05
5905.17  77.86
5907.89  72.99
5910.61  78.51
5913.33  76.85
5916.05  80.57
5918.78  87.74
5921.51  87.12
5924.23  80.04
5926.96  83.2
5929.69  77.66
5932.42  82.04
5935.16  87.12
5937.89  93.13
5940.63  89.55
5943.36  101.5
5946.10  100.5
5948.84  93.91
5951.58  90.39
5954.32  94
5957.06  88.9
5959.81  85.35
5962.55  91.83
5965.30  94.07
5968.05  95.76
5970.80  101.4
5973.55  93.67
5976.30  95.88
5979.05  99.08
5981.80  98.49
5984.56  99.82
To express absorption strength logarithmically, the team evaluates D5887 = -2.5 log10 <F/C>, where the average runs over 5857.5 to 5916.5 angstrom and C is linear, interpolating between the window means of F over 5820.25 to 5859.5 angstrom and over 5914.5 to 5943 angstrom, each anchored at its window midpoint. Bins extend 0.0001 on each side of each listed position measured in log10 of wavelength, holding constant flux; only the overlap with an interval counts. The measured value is 0.31 mag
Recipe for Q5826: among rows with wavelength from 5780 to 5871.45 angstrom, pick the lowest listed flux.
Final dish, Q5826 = 89.8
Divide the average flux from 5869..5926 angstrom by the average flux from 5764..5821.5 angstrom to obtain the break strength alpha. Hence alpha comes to 0.5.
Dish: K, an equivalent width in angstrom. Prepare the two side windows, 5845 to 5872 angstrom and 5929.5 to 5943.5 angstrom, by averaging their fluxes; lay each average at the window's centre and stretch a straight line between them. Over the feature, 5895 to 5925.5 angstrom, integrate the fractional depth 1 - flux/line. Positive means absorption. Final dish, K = 6.9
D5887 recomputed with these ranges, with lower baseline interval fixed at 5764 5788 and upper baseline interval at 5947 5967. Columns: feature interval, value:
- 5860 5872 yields 0.136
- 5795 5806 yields -0.238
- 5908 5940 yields 0.175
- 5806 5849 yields -0.093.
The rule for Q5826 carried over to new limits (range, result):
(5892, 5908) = 33.15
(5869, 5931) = 27.41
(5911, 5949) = 76.85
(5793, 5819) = 120.3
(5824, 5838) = 108.5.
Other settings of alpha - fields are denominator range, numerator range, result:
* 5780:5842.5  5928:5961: 0.69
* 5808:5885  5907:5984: 0.82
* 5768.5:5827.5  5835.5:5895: 0.70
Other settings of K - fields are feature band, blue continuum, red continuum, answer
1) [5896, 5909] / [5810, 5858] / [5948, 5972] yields 5.3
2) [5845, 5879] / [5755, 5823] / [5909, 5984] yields 4.1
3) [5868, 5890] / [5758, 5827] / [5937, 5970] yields 6.2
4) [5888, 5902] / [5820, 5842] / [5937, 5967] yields 7.9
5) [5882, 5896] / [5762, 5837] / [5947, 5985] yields 7.0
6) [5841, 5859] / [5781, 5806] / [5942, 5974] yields 1.6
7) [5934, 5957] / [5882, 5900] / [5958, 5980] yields -3.3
